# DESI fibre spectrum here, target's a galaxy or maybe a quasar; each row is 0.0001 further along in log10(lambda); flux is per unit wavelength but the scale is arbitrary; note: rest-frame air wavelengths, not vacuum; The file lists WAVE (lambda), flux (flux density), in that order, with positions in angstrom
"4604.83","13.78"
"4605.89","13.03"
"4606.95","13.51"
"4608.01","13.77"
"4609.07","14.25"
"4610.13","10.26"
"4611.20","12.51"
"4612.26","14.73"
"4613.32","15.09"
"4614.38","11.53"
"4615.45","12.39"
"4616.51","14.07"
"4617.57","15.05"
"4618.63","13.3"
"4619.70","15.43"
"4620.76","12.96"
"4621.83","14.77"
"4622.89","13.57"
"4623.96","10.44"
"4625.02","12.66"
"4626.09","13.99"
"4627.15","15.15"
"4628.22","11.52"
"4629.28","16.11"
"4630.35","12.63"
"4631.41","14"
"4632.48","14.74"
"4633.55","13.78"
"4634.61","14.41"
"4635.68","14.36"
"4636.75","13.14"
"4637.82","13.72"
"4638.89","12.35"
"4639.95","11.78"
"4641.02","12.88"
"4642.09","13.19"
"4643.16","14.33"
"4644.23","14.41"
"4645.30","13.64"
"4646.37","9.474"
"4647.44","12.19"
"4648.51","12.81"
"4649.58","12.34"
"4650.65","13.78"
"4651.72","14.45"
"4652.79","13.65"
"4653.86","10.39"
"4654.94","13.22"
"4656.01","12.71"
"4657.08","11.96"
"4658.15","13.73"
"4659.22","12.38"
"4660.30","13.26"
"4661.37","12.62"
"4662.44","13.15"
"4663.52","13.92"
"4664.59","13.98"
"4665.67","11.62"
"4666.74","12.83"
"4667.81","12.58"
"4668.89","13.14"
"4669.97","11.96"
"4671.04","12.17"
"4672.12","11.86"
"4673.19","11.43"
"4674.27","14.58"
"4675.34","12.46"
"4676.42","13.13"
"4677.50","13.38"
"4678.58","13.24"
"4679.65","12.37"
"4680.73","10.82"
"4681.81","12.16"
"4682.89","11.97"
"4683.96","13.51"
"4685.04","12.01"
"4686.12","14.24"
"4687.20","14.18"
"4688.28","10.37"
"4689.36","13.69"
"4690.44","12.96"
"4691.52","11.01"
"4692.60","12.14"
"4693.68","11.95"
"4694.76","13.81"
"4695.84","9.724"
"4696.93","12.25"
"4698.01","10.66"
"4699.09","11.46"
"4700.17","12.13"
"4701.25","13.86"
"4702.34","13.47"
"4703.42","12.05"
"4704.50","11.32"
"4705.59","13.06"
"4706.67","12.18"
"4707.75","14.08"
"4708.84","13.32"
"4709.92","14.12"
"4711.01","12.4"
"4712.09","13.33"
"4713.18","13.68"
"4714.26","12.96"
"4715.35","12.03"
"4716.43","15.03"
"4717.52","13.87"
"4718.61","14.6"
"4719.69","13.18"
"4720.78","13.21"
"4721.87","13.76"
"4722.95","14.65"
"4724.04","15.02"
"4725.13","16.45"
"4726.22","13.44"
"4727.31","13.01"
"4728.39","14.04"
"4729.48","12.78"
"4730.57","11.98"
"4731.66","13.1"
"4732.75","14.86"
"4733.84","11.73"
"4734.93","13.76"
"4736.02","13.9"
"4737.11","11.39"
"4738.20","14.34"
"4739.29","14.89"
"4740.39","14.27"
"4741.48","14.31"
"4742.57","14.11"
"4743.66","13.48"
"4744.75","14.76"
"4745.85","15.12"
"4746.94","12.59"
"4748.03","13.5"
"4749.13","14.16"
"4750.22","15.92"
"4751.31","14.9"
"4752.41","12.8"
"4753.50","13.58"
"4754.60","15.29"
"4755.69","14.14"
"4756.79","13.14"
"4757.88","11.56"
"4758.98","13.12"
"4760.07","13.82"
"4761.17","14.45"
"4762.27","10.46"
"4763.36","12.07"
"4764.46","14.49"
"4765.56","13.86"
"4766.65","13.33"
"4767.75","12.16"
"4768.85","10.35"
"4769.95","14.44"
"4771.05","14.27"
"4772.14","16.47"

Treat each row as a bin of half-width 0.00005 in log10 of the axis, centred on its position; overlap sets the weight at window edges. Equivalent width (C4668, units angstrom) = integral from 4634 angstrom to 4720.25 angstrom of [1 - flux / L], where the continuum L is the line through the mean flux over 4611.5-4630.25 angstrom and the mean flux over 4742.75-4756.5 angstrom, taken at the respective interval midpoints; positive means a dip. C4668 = 6.6 angstrom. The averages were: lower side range 13.7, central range 12.8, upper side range 14.2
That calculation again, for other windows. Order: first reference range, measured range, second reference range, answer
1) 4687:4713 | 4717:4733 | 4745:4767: -1.06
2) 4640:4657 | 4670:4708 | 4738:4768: 2.19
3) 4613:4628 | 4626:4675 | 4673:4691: 0.28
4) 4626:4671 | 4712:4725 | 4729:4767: -0.40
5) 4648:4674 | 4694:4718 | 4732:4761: 1.03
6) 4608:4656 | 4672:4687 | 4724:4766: 0.84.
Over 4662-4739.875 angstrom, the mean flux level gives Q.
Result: 13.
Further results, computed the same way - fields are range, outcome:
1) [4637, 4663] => 12.9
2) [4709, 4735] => 13.6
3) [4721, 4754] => 13.9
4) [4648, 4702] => 12.6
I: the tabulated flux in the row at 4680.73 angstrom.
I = 10.82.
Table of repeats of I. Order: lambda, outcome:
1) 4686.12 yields 14.24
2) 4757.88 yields 11.56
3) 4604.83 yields 13.78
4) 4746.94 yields 12.59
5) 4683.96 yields 13.51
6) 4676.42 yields 13.13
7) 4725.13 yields 16.45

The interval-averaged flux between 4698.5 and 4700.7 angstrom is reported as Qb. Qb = 11.8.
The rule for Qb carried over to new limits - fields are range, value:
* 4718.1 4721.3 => 13.7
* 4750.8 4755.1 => 14.1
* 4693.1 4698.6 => 11.7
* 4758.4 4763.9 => 12.8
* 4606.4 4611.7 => 12.9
